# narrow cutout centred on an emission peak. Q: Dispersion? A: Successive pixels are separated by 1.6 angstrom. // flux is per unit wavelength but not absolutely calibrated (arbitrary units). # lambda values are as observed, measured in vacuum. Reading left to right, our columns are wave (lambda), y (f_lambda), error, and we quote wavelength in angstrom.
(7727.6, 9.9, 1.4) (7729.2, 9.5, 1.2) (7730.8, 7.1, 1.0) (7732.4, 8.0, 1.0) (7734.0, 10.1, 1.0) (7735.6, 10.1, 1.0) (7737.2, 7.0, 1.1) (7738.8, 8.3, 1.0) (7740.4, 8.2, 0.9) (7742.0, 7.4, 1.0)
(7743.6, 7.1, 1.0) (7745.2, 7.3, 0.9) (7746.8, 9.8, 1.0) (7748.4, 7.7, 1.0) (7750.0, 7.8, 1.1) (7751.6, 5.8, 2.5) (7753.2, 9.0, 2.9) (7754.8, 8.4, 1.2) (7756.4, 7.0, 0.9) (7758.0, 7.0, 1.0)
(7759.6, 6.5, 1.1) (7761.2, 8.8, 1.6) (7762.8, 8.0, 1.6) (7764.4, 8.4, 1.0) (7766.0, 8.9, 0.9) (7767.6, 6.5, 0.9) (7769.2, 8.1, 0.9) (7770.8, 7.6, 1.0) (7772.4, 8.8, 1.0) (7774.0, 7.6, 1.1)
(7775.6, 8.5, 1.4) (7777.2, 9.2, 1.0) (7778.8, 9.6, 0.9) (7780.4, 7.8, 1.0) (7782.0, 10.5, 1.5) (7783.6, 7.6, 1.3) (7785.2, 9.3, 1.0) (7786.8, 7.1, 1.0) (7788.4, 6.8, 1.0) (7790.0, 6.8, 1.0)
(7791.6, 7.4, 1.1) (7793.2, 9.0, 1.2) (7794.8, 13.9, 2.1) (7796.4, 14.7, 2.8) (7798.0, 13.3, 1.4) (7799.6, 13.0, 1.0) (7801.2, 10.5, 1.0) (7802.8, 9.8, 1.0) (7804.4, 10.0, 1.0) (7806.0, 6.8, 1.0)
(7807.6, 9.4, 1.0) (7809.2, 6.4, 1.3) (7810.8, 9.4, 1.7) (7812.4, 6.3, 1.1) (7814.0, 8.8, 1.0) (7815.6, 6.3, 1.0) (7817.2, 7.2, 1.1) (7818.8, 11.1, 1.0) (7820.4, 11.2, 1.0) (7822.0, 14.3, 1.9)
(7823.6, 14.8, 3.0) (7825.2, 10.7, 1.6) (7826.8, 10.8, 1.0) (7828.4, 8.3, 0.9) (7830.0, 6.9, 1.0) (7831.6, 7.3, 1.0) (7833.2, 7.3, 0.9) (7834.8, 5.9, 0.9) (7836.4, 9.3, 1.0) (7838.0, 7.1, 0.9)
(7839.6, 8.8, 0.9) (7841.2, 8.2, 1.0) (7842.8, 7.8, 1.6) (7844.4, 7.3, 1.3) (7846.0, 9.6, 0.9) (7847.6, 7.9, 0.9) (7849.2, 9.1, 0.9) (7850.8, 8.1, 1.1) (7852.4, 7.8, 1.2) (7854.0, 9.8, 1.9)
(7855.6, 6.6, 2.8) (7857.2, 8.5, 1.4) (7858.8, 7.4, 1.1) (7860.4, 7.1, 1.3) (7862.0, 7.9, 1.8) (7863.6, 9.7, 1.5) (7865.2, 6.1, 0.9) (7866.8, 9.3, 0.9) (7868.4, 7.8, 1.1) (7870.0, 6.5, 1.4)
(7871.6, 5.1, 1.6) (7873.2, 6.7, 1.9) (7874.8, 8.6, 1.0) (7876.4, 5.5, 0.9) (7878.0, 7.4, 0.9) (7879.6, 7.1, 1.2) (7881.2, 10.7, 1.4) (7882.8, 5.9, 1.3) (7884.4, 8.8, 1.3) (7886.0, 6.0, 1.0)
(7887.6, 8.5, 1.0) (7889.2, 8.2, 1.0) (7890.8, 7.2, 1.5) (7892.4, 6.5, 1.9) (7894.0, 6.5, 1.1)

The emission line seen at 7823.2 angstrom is [N II]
